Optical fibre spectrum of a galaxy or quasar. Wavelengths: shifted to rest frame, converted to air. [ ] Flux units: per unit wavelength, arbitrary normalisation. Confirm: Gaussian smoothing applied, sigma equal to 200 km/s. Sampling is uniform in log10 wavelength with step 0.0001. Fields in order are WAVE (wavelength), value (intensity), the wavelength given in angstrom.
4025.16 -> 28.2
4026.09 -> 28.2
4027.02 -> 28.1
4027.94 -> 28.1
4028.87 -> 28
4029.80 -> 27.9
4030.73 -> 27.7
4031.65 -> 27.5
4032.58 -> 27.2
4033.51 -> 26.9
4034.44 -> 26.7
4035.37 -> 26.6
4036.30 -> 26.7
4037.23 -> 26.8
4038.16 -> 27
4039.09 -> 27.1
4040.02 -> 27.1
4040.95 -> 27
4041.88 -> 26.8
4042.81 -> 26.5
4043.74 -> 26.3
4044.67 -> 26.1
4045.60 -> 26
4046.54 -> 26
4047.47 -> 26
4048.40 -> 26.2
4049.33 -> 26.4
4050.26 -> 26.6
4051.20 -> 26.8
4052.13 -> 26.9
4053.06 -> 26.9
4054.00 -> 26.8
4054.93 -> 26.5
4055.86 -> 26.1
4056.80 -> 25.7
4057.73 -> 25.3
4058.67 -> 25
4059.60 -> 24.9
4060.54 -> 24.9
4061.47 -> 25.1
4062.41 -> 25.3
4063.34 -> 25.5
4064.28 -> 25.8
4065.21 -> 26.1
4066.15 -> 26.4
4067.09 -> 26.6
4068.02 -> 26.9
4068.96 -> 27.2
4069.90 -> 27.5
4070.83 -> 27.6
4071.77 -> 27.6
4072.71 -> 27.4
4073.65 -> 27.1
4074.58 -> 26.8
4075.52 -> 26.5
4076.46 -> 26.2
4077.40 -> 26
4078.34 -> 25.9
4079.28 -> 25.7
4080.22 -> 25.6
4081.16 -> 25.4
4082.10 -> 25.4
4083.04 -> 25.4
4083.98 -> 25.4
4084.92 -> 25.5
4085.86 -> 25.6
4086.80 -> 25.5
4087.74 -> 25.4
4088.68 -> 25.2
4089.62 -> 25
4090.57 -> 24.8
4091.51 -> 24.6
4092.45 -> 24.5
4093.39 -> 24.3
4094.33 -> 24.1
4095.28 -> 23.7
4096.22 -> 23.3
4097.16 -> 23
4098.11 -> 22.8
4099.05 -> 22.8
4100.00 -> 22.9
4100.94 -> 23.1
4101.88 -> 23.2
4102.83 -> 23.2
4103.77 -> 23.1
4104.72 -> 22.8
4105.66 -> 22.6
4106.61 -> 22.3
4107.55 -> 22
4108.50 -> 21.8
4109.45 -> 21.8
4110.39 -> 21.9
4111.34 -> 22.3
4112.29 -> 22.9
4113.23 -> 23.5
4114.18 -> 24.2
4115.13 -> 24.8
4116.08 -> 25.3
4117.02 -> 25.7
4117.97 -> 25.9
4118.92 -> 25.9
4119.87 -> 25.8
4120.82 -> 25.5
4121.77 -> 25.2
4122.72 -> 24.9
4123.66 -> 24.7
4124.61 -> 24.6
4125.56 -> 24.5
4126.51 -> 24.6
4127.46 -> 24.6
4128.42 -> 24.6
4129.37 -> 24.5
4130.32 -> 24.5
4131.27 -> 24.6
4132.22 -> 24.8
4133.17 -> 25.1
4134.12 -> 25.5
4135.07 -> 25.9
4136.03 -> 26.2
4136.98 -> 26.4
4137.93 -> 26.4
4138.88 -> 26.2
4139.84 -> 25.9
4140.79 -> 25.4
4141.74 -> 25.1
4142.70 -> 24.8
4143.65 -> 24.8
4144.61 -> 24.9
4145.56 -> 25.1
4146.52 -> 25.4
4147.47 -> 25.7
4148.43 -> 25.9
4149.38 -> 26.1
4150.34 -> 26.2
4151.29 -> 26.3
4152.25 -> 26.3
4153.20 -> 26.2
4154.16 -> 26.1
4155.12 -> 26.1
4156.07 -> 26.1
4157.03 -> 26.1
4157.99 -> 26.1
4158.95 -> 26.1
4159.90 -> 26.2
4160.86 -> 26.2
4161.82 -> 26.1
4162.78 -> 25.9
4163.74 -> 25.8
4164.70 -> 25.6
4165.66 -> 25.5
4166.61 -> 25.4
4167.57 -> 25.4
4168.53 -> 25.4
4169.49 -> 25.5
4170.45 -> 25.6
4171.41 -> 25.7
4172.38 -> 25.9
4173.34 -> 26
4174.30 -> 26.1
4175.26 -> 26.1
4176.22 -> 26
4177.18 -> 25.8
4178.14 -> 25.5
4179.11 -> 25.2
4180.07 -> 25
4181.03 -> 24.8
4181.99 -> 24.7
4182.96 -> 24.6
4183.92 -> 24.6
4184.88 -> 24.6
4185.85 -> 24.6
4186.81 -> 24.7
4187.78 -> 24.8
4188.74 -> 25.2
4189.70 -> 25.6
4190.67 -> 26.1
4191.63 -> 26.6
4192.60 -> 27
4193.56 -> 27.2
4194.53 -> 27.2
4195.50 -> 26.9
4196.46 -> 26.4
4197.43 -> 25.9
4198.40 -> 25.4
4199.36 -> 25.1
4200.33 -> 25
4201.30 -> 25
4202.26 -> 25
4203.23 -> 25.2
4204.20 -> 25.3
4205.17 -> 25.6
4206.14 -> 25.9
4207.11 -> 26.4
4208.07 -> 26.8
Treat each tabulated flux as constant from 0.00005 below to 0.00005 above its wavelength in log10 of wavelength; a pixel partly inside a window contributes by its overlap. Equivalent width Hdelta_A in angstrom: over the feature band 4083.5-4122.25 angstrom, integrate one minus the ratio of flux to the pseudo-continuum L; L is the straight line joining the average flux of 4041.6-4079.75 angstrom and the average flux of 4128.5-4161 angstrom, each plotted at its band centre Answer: 2.98 angstrom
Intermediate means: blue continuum 26.3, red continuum 25.7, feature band 24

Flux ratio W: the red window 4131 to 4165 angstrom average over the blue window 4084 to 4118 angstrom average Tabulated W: 1.08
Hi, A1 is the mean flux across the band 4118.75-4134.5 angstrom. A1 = 24.9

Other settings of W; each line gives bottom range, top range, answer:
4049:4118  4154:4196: 1.03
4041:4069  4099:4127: 0.91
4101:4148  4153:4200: 1.05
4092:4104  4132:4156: 1.10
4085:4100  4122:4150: 1.04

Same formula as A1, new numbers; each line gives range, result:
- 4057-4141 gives 24.9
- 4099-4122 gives 23.6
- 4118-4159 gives 25.5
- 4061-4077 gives 26.6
